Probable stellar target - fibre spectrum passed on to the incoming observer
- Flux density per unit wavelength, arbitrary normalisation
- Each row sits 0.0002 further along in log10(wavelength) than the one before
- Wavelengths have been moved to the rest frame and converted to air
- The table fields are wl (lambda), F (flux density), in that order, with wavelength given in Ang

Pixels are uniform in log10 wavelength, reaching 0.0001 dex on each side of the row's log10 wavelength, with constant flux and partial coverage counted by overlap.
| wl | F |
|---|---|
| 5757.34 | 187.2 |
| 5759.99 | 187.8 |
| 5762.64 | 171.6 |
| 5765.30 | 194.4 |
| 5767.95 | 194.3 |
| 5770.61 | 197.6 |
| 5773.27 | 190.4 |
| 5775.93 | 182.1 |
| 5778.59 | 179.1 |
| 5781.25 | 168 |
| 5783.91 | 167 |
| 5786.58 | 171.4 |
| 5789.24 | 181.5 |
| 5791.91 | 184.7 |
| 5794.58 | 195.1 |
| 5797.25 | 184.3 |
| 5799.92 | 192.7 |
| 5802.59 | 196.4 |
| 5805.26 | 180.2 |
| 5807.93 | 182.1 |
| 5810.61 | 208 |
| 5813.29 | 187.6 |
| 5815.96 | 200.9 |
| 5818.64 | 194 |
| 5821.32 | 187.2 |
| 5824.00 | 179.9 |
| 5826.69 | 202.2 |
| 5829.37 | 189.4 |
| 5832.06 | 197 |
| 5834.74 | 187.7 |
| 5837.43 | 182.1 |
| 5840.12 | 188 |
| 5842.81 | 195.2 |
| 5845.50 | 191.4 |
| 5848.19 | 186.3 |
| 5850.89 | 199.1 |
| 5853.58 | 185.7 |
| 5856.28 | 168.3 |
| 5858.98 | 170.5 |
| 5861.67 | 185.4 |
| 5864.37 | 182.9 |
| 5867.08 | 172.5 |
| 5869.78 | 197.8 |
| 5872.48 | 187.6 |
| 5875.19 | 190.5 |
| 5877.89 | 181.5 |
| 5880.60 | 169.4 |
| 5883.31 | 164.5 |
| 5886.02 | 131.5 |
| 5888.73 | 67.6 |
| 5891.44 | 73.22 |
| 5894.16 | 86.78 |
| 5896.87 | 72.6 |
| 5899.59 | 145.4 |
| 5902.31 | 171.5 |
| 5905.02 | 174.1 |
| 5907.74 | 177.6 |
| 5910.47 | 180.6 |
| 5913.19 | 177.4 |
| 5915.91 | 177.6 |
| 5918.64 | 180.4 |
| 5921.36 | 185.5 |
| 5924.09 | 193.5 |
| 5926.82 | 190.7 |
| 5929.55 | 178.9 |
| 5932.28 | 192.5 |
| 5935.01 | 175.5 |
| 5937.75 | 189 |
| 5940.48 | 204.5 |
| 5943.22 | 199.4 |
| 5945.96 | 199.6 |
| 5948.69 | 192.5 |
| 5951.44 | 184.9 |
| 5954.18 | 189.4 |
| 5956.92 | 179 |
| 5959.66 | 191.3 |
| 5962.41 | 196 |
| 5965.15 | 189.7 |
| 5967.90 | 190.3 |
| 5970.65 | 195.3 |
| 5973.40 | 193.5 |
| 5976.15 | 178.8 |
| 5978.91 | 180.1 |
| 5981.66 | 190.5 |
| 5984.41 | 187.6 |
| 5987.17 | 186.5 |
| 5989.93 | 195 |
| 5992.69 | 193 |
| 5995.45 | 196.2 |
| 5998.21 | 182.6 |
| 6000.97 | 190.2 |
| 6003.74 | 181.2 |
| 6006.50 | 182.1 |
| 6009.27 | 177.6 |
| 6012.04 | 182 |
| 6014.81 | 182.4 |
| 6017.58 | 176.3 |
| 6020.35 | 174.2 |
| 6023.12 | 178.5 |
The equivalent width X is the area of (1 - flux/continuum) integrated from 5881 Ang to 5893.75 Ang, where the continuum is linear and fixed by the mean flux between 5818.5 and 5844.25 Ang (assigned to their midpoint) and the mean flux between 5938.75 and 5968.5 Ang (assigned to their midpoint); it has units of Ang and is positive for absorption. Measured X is 5.3 Ang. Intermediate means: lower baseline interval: 190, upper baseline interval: 192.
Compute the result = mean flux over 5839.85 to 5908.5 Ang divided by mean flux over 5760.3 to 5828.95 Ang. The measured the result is 0.9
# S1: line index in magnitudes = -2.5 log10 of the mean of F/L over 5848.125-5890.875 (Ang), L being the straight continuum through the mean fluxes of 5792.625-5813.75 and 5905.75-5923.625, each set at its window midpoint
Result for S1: 0.10 mag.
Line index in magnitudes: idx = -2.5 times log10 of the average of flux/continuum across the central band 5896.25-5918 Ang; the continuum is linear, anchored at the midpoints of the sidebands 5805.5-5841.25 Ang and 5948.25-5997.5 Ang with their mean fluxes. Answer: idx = 0.165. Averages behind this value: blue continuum 191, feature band 163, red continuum 189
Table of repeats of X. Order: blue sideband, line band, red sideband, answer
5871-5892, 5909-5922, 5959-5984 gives -1.3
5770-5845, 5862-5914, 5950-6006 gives 9.6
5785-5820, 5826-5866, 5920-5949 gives 0.6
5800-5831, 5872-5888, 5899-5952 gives 1.8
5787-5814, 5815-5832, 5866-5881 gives -0.5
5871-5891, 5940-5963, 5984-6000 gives -2.1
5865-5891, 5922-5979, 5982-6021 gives -5.0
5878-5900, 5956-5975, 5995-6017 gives -3.6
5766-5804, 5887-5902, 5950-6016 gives 7.3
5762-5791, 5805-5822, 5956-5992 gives -0.8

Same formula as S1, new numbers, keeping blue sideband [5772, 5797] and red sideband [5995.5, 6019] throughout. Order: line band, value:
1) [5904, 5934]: -0.006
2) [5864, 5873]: -0.025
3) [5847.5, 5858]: -0.019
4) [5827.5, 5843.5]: -0.055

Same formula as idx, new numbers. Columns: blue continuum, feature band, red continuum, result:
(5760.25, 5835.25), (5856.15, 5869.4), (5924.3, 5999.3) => 0.06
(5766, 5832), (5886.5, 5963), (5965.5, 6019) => 0.11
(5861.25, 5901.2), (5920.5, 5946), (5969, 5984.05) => -0.13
